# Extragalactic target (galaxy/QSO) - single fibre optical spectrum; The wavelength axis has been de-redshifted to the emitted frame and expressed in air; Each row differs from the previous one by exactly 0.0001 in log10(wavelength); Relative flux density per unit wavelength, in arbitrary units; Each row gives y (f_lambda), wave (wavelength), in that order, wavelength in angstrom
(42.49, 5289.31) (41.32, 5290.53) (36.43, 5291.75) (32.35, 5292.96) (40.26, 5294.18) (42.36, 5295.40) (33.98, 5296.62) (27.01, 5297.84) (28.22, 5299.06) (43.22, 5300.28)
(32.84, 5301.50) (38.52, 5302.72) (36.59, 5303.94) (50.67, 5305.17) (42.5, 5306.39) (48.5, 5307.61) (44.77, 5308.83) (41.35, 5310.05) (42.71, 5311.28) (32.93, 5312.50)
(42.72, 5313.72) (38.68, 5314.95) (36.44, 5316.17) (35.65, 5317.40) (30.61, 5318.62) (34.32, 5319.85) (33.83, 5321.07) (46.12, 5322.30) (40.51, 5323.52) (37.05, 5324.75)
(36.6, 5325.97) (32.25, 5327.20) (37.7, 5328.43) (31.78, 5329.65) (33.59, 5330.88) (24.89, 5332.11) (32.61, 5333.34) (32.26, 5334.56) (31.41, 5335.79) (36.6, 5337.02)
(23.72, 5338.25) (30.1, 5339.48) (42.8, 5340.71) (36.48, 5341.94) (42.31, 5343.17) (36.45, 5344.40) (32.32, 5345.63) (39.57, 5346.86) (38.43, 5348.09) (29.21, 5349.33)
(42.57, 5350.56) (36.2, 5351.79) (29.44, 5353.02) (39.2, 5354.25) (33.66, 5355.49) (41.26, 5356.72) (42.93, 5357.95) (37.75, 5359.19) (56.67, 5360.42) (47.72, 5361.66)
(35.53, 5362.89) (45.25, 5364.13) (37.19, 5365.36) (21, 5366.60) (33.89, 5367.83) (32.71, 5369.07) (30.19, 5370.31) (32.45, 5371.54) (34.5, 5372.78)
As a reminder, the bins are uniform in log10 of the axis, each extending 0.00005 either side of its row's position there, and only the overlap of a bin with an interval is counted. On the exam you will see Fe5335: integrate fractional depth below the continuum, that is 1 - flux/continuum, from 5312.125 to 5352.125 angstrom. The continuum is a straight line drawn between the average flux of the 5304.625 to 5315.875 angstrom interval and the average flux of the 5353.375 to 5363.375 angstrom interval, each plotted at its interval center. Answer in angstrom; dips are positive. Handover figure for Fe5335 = 6.4 angstrom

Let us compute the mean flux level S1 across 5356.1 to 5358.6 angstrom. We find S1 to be 42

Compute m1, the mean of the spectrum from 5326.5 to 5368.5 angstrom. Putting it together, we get 36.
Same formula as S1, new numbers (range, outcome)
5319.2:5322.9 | 37.9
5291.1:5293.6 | 34.6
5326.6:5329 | 34.9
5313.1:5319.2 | 36.8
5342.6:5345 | 39.4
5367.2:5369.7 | 33.2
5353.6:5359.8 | 38.9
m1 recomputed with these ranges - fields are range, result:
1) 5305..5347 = 36.8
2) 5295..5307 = 37.5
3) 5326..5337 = 32.5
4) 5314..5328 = 36.7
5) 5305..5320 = 40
